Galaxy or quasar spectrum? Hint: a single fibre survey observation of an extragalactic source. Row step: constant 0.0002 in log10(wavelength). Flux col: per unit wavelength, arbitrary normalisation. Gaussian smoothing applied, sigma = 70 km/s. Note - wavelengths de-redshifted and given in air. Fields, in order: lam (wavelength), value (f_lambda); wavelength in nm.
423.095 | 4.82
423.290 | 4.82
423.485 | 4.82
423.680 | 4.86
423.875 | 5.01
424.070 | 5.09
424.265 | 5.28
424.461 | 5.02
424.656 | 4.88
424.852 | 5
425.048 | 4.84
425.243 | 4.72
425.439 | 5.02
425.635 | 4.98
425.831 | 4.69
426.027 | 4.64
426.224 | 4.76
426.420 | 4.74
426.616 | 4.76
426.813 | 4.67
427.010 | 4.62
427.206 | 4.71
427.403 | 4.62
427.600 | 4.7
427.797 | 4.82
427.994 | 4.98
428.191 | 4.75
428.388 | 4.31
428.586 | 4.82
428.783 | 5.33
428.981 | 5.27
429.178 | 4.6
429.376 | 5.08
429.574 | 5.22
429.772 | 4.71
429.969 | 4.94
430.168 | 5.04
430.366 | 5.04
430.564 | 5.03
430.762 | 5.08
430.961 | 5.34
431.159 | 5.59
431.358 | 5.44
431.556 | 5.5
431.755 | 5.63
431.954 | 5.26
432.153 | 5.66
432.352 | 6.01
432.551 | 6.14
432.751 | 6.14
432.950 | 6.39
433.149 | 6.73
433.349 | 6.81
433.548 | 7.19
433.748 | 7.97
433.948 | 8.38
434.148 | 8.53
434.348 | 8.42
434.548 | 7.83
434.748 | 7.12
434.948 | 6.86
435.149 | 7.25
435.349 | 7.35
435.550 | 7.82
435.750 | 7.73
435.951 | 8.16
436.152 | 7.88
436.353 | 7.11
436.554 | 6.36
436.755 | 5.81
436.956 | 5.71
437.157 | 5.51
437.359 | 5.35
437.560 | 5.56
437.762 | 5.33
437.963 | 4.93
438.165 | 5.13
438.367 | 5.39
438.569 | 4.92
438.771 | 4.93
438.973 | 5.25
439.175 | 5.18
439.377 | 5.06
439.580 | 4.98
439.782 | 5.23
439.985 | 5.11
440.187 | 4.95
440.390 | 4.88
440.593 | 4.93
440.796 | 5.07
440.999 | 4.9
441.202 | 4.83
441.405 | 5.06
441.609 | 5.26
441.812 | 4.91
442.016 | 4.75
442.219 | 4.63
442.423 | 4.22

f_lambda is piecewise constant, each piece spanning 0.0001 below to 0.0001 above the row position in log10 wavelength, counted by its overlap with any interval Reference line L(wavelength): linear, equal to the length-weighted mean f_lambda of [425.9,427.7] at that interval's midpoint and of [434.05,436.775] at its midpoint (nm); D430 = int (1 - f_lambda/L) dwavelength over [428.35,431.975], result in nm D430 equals 0.41 nm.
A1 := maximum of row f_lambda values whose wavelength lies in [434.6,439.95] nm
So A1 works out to 8.16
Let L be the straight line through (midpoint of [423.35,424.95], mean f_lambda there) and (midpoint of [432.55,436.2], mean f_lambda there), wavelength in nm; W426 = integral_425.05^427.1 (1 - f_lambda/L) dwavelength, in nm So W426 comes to 0.26 nm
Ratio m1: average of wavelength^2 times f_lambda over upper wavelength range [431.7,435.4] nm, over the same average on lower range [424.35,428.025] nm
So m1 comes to 1.50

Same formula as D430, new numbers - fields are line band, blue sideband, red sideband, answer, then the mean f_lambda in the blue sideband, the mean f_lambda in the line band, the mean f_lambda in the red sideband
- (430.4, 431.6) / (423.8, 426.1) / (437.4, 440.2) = -0.07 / 4.93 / 5.31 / 5.15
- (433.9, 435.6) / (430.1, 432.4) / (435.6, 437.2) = -0.35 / 5.38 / 7.7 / 6.86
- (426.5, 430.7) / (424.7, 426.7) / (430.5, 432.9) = 0.27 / 4.82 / 4.86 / 5.59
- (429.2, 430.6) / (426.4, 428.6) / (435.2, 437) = 0.10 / 4.7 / 4.98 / 7.15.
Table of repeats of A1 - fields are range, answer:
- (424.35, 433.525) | 6.81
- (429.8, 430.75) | 5.04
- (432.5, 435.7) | 8.53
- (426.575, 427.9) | 4.82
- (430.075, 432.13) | 5.63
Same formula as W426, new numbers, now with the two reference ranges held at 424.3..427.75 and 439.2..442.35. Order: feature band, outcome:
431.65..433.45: -0.448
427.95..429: -0.012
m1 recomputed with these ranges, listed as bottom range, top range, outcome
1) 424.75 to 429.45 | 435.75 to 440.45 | 1.23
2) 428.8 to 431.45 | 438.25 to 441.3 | 1.03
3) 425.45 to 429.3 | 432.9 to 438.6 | 1.47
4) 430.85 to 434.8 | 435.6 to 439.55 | 0.91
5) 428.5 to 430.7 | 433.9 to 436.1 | 1.59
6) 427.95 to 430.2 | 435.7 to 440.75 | 1.19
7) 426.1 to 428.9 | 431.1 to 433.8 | 1.32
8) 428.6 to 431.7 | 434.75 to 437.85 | 1.33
